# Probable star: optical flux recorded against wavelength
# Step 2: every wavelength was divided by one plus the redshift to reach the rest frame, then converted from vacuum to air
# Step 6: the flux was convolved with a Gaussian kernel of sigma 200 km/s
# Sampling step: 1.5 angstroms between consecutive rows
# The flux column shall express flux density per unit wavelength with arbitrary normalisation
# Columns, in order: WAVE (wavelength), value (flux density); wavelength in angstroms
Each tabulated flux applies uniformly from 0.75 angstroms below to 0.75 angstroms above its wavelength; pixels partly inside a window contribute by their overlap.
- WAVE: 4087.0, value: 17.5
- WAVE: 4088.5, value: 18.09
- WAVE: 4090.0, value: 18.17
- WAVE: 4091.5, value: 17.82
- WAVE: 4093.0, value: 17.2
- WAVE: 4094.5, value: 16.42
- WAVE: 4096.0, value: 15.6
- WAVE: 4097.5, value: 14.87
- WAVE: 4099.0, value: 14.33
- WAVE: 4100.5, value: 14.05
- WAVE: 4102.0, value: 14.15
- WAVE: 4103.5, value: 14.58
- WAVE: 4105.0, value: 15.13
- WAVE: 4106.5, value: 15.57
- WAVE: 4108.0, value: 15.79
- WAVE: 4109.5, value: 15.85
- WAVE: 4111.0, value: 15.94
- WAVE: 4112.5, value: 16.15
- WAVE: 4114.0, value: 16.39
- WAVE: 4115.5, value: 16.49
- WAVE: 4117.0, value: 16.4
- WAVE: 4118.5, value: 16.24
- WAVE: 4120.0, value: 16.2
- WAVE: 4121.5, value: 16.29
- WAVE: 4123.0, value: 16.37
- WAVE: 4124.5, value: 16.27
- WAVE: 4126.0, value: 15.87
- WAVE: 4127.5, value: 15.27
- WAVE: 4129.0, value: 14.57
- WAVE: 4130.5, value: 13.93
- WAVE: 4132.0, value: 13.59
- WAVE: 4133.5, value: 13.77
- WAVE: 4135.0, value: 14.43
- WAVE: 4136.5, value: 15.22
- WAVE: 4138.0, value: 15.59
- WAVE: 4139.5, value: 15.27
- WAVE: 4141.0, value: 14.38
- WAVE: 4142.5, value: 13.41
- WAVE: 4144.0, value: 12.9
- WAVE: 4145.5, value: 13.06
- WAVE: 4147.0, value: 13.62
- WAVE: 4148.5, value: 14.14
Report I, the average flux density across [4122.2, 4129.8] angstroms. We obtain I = 15.7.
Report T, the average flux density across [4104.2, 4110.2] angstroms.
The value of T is 15.6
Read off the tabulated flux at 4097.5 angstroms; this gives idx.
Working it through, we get 14.87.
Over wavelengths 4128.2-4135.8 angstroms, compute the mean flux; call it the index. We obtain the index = 14.1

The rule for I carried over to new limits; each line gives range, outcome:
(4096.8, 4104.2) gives 14.4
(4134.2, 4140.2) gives 15.1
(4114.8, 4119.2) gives 16.4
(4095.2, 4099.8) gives 14.9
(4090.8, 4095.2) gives 17.1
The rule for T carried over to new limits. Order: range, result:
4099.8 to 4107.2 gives 14.7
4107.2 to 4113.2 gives 15.9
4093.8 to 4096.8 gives 16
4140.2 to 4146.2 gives 13.5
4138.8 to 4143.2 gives 14.4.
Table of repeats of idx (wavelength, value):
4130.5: 13.93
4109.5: 15.85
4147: 13.62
